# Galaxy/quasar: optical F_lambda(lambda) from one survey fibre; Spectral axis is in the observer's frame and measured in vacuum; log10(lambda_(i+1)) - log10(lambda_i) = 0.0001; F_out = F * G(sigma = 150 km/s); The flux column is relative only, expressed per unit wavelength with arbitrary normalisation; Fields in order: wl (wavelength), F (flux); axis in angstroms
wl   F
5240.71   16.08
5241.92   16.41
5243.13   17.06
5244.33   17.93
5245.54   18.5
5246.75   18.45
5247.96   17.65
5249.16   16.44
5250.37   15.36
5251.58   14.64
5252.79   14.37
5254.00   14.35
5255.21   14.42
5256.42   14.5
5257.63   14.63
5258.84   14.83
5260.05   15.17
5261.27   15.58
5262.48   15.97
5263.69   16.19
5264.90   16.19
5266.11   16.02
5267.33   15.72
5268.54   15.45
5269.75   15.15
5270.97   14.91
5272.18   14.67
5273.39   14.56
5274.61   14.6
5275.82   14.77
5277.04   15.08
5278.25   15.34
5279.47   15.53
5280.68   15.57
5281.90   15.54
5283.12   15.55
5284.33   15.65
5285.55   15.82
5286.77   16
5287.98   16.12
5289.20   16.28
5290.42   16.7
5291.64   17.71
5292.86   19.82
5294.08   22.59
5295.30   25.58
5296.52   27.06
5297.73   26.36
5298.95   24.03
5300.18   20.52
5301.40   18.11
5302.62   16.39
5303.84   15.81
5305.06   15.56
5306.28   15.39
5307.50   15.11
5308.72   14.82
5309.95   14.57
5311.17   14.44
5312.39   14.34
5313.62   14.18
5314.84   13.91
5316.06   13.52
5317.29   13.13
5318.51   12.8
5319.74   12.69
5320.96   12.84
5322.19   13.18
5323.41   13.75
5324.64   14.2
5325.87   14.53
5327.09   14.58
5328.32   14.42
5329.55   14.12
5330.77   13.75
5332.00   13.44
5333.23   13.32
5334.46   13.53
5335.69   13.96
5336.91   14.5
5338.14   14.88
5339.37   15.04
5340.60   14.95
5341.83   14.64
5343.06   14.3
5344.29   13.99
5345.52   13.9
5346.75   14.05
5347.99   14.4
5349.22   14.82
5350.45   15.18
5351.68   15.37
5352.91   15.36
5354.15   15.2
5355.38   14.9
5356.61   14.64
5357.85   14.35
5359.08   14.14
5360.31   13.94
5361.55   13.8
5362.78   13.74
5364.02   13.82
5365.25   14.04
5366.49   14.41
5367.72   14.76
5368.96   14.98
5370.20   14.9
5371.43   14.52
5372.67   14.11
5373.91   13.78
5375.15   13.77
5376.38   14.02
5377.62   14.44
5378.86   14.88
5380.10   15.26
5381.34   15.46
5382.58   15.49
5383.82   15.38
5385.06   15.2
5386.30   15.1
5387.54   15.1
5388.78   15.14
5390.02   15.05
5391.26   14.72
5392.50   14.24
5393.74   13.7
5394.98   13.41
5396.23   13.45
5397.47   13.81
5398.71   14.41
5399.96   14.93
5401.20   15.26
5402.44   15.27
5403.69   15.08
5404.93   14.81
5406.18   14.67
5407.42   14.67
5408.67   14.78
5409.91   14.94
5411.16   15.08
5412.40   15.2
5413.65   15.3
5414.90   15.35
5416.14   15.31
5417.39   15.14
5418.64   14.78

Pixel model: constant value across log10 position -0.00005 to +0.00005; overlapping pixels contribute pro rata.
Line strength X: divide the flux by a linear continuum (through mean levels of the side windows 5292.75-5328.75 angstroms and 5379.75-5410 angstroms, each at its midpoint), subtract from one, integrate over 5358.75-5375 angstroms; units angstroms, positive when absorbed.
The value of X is 1.2 angstroms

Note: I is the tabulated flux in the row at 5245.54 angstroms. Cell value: 18.5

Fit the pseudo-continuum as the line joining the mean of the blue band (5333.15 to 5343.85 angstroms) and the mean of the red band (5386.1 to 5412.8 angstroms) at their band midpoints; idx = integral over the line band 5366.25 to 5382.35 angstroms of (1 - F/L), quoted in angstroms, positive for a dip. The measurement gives 0.0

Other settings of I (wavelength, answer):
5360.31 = 13.94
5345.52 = 13.9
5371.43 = 14.52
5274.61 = 14.6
